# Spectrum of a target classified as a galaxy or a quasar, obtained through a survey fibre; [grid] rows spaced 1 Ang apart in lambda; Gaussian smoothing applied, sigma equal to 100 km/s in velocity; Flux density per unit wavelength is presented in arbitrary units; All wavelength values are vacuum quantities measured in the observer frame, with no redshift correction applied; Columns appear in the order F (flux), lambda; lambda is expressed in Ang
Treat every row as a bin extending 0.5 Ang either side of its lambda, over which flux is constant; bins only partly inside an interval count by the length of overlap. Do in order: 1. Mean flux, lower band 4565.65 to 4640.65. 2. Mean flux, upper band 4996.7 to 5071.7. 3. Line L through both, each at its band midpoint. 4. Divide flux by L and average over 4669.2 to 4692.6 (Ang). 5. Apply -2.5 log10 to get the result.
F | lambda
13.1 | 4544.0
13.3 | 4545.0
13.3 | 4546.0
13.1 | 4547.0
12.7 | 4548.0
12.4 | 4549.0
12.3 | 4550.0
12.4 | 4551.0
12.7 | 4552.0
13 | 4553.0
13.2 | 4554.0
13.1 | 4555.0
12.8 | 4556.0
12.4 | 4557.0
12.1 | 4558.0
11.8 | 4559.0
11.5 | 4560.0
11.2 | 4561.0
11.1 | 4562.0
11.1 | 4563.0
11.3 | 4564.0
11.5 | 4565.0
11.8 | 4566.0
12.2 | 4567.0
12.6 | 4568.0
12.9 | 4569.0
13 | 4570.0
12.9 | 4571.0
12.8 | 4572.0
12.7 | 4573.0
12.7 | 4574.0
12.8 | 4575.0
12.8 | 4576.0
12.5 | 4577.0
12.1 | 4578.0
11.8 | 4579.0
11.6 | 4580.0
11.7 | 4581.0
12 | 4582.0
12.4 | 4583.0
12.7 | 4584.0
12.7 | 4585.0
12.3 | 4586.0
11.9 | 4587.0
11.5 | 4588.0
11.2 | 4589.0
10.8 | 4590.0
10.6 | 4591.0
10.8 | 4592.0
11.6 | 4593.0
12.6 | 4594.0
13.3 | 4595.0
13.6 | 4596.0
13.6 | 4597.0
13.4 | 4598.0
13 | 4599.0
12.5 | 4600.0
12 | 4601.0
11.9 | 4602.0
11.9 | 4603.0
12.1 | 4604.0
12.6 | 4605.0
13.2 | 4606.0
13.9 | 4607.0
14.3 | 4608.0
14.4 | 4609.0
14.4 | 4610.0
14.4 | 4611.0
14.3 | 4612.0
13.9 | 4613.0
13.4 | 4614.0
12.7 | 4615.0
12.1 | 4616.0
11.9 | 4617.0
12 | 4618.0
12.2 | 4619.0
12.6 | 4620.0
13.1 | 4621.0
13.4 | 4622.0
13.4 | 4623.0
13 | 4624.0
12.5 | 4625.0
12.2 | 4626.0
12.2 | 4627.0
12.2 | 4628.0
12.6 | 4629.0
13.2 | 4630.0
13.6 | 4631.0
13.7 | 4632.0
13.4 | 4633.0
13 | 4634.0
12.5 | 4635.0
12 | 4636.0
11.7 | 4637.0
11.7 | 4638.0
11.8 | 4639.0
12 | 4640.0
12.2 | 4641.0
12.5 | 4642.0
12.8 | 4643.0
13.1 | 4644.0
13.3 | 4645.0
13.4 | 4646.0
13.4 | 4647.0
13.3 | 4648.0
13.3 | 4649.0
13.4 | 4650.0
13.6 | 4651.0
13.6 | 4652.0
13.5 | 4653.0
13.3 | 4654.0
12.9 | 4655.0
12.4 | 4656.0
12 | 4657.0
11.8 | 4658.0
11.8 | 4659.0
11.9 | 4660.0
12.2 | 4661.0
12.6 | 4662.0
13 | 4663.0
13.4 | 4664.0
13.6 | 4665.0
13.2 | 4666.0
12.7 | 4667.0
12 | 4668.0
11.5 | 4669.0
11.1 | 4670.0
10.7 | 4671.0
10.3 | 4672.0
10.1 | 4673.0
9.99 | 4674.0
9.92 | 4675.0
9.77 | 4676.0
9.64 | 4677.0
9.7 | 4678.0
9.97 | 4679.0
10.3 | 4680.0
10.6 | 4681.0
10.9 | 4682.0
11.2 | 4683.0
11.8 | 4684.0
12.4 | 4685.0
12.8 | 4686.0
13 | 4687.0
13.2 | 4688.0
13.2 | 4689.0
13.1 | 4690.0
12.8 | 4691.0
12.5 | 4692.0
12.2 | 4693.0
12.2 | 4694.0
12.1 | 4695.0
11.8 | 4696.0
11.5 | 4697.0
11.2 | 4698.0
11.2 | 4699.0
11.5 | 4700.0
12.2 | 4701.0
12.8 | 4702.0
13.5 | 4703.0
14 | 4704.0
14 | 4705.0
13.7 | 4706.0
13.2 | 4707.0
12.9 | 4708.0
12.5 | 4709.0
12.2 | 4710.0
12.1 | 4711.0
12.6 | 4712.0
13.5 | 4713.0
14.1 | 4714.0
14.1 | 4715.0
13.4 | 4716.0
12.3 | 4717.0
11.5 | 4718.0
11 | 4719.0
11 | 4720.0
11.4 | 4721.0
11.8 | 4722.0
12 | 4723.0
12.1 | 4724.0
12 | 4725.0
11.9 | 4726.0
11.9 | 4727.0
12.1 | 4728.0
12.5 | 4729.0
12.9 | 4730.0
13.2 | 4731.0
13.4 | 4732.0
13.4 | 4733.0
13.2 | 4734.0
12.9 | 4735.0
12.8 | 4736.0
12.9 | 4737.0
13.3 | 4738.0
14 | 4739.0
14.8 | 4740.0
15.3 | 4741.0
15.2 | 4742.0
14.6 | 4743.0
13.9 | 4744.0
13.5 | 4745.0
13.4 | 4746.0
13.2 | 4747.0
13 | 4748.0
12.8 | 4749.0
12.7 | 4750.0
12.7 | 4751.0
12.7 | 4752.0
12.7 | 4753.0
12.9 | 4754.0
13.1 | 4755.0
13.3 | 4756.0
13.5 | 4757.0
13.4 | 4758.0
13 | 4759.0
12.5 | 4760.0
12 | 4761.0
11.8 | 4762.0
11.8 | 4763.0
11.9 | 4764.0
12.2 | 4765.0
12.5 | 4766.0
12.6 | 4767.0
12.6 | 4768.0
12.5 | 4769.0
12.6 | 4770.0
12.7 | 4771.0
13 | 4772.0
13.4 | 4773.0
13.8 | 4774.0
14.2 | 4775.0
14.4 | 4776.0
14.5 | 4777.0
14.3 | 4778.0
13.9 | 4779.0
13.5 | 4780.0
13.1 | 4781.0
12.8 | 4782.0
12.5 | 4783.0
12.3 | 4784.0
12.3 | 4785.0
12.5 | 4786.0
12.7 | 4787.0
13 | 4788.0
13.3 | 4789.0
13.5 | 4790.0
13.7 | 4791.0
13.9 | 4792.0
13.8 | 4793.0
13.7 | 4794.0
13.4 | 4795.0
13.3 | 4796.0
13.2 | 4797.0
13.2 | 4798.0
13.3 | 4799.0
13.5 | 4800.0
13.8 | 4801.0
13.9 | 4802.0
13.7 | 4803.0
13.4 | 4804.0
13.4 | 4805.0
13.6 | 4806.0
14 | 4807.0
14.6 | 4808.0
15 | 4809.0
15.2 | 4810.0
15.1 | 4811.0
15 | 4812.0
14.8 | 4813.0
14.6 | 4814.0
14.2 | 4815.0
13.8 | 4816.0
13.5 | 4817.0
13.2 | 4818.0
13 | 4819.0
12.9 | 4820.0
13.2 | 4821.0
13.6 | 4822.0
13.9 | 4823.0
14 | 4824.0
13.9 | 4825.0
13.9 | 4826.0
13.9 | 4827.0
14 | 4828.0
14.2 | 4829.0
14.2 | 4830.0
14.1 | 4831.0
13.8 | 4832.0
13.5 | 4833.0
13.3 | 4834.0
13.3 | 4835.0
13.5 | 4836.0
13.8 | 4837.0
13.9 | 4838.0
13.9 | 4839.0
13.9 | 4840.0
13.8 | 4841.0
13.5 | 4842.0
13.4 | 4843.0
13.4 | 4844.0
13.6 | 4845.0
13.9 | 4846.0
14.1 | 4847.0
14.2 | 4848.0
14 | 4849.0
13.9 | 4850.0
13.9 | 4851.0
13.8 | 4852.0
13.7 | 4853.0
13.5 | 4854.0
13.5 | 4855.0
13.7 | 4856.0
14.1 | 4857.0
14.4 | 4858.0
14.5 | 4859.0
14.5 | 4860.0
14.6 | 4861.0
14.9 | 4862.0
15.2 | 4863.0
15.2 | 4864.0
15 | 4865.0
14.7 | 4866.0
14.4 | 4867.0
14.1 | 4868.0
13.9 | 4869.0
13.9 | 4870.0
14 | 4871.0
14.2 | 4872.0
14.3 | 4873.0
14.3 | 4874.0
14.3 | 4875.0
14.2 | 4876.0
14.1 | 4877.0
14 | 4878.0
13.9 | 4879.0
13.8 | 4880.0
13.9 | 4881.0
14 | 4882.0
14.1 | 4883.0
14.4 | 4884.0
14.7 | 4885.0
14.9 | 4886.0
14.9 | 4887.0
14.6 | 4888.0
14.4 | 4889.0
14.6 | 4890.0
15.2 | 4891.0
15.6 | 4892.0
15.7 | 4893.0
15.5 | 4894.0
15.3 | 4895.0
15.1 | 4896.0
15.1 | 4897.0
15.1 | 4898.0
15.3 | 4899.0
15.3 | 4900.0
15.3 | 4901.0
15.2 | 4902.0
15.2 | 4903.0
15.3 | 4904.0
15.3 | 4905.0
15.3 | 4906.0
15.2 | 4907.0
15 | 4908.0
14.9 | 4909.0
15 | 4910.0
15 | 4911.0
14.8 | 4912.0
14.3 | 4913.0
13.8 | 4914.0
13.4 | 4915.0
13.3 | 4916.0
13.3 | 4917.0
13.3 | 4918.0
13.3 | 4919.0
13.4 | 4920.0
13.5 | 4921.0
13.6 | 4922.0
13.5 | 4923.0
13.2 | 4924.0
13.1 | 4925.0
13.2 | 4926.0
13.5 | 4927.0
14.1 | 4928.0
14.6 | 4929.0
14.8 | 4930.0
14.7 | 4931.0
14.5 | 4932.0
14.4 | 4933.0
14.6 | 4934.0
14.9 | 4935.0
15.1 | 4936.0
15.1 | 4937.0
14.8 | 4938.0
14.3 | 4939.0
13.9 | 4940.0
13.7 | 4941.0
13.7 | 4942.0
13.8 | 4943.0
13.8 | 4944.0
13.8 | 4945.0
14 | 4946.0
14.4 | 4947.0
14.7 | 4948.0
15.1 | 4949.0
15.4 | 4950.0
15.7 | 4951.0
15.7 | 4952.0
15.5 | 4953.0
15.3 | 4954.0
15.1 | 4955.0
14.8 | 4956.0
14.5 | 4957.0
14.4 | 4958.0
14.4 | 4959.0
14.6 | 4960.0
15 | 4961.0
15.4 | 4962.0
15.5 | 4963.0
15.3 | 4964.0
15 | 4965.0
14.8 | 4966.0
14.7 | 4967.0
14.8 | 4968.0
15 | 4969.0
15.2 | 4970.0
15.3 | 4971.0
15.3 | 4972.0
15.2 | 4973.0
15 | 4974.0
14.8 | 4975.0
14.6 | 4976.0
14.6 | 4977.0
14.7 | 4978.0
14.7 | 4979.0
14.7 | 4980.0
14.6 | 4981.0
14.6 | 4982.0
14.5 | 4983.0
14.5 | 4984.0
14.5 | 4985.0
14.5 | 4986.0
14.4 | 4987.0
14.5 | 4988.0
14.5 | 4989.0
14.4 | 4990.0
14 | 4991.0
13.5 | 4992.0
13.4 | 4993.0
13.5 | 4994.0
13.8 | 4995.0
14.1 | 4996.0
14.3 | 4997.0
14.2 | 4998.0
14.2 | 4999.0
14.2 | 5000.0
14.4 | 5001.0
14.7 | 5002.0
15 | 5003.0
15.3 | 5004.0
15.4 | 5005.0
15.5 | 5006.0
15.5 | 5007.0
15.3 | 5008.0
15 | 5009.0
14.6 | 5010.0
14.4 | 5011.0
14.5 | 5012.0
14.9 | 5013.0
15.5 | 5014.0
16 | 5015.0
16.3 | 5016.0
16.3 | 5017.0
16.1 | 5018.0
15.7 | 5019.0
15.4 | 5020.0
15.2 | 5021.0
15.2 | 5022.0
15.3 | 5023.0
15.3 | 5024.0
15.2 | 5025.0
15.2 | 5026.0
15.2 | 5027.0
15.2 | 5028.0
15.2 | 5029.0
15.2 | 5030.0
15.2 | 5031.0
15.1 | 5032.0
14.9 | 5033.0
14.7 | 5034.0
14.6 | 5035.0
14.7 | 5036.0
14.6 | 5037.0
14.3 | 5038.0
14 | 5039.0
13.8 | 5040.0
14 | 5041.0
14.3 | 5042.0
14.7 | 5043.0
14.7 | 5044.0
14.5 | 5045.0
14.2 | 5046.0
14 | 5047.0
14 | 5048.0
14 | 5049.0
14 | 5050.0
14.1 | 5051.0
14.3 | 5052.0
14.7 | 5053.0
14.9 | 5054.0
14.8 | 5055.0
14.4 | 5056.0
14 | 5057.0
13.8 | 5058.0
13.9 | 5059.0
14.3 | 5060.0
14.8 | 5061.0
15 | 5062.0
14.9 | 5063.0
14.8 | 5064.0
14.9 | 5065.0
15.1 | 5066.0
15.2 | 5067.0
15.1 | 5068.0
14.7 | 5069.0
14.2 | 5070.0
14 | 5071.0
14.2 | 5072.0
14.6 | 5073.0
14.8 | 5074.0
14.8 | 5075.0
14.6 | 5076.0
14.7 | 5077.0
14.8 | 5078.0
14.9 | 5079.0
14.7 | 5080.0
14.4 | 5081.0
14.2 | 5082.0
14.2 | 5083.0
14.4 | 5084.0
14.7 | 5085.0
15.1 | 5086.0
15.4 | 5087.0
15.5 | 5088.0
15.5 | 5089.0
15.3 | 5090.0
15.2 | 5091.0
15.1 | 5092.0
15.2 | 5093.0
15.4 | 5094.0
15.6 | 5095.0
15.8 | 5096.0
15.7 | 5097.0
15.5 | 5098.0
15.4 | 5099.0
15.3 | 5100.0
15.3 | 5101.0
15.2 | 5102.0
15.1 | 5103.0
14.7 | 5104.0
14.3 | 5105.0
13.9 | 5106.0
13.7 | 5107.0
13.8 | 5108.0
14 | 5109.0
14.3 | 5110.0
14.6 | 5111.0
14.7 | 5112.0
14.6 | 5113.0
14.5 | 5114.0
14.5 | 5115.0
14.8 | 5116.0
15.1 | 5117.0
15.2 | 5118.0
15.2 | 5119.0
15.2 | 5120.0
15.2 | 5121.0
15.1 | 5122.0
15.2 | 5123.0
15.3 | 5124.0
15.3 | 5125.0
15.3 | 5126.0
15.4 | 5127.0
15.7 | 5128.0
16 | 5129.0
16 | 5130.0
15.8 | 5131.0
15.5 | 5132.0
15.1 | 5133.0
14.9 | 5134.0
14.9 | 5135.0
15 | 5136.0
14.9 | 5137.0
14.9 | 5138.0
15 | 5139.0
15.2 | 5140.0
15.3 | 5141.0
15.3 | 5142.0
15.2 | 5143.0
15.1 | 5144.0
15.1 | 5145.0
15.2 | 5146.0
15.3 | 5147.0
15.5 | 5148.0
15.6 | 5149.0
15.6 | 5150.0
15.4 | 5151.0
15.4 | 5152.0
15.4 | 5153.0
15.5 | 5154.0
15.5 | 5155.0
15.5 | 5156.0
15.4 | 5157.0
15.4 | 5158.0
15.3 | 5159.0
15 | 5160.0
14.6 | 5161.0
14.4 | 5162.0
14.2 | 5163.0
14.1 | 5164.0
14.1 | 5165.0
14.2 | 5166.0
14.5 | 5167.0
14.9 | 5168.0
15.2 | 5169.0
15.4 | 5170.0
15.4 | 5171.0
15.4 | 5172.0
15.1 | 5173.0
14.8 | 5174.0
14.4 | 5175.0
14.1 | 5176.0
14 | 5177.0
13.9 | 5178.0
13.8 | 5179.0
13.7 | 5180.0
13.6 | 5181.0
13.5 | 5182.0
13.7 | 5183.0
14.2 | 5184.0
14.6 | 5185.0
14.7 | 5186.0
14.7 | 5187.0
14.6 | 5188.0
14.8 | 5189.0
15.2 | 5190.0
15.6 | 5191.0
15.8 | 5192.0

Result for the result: 0.15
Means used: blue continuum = 12.6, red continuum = 14.8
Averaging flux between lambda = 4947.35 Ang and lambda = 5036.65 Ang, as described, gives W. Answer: 14.9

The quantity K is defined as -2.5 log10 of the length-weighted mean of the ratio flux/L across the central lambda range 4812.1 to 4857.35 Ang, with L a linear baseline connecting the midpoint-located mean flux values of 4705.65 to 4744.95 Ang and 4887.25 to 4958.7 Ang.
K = 0.00 mag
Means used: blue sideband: 12.9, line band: 13.8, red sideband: 14.6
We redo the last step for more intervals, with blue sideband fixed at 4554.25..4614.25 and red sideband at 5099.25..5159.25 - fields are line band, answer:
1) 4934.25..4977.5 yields -0.04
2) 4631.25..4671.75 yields 0.01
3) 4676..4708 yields 0.08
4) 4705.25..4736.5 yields 0.05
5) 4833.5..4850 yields 0.00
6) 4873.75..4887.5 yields -0.03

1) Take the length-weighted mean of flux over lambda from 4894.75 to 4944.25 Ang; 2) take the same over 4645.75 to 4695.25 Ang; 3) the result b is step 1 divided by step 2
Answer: 1.19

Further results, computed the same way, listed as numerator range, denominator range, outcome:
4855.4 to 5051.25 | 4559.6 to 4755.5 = 1.17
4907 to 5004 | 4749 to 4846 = 1.08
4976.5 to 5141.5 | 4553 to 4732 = 1.20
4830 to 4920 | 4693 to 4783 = 1.11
